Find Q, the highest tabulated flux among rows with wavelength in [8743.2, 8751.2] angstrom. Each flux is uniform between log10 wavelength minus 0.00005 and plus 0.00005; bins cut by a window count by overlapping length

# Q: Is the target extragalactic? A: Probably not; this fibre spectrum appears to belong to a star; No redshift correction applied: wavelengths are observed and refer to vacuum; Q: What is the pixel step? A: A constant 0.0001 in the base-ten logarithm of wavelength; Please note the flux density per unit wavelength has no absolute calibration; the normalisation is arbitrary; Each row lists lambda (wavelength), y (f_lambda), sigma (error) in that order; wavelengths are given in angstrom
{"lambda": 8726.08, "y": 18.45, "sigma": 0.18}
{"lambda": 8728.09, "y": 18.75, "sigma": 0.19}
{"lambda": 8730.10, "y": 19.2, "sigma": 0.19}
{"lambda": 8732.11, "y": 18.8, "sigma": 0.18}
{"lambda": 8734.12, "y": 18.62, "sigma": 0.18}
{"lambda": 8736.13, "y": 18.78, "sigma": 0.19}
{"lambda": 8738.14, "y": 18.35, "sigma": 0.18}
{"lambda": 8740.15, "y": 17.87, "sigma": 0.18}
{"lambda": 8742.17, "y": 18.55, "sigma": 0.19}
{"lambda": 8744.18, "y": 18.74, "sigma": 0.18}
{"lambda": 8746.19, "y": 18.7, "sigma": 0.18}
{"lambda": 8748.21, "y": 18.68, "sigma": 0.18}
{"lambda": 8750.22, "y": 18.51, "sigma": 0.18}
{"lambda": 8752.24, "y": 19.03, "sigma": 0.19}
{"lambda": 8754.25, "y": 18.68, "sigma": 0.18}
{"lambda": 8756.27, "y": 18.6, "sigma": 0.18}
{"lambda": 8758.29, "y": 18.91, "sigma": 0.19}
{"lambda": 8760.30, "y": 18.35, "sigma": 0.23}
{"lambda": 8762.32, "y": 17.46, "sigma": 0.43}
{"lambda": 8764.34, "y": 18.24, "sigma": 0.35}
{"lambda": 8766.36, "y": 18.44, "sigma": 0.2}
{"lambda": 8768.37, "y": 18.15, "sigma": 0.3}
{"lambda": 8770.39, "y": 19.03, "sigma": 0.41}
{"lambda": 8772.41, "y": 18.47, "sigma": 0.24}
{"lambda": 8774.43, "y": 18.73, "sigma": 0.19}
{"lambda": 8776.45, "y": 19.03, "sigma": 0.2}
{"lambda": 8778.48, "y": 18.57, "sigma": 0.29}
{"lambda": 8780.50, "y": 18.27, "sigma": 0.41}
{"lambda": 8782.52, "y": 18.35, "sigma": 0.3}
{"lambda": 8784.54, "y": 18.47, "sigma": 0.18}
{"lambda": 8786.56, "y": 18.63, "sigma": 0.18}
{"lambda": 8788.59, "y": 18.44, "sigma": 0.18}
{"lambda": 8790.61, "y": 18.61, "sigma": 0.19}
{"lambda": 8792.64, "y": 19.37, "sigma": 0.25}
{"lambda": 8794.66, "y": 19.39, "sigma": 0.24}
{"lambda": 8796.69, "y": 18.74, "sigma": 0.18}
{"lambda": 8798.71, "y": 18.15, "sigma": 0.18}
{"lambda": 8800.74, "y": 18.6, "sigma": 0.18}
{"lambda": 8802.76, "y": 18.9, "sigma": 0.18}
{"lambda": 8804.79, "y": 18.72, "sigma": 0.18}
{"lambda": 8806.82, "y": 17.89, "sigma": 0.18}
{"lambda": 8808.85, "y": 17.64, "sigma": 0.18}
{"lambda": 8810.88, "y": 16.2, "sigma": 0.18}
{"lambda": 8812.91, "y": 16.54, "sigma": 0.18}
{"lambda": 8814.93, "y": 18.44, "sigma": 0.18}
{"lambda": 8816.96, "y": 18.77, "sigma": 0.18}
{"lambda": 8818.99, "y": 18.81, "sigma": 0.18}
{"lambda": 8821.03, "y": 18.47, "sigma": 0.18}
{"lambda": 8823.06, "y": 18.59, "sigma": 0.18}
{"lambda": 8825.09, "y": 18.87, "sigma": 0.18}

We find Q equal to 18.74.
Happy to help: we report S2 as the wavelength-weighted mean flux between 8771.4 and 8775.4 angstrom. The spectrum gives 18.6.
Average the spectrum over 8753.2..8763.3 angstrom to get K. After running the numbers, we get 18.4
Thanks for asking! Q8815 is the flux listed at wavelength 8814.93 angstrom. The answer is 18.44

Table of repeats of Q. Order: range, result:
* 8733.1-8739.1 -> 18.78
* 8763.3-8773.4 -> 19.03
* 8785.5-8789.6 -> 18.63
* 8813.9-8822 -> 18.81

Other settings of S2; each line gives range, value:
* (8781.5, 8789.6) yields 18.5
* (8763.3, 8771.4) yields 18.5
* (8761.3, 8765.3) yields 17.8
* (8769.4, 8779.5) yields 18.8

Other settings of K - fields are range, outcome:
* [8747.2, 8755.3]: 18.7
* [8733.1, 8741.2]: 18.4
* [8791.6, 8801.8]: 18.9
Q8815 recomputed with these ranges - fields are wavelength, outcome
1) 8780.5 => 18.27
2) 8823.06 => 18.59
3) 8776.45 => 19.03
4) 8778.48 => 18.57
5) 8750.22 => 18.51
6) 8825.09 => 18.87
